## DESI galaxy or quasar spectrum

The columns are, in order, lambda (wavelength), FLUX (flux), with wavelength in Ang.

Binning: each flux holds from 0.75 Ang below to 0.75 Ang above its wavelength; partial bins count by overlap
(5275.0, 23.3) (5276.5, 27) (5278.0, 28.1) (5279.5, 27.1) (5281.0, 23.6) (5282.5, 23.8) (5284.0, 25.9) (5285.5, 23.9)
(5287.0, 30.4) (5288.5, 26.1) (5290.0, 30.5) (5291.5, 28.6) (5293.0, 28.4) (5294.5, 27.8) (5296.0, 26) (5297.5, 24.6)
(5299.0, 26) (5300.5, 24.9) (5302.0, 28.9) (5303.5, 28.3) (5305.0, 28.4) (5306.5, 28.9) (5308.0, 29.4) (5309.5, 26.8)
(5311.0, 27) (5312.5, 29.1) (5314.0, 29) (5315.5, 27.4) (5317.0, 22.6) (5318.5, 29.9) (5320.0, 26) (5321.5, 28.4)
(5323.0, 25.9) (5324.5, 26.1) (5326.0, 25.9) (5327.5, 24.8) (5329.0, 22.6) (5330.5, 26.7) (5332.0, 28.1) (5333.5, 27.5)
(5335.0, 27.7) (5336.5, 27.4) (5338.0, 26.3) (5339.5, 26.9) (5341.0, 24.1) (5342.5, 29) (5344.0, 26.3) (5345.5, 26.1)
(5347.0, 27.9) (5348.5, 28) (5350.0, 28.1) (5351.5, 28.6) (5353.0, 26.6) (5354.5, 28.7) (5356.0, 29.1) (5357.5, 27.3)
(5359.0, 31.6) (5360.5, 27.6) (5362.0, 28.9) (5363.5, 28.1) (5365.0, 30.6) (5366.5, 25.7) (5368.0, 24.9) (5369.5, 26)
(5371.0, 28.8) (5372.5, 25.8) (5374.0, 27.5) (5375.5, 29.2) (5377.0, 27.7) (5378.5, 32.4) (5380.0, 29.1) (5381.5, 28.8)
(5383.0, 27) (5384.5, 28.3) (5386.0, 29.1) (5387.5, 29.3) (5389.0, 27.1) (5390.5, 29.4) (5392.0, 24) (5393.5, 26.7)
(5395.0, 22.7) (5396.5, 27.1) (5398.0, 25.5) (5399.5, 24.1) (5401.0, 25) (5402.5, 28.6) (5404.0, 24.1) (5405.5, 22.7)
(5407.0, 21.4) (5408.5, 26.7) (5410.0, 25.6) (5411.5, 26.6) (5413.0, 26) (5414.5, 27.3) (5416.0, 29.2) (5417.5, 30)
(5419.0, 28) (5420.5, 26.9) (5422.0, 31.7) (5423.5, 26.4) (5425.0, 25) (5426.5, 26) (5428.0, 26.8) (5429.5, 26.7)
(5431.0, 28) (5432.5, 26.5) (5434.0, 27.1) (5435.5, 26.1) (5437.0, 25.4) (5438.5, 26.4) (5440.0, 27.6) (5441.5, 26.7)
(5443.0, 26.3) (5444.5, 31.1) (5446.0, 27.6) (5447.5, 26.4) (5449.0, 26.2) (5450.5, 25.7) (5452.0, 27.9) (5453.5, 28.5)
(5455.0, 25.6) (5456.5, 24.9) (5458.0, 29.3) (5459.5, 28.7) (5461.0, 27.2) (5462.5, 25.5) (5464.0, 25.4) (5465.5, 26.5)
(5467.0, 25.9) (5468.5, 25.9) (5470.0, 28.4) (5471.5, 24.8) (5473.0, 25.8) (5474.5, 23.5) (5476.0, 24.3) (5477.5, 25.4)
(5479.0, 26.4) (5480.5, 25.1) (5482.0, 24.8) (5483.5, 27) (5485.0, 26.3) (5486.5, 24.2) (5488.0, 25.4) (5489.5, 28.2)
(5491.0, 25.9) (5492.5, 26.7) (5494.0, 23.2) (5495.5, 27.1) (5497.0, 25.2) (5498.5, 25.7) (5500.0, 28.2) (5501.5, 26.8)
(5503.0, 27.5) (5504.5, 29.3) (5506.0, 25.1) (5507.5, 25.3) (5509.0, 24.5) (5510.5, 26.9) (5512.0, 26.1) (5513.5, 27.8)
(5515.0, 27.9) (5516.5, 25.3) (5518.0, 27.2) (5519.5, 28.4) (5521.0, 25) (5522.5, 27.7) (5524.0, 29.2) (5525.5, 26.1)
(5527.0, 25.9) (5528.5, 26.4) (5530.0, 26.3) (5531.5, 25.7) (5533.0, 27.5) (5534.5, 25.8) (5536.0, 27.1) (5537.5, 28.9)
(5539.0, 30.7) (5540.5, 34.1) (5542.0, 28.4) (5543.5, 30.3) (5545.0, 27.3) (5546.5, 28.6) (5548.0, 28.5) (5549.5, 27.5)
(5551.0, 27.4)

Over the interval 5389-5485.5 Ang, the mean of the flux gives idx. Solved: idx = 26.4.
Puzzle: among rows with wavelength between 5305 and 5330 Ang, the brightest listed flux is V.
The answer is 29.9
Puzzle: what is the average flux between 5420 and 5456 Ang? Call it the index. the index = 27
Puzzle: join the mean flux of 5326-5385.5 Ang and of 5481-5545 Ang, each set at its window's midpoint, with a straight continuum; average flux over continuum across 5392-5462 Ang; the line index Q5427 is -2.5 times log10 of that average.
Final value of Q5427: 0.026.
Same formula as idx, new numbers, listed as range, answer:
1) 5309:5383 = 27.4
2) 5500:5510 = 26.6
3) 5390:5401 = 25.5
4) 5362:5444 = 27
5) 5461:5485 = 25.7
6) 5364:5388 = 28.1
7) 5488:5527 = 26.6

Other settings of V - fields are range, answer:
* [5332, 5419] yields 32.4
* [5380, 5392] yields 29.4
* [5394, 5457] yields 31.7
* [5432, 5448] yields 31.1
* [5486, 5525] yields 29.3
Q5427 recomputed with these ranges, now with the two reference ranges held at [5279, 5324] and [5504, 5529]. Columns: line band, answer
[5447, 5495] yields 0.028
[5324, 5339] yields 0.030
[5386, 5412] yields 0.047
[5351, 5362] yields -0.059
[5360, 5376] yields -0.022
